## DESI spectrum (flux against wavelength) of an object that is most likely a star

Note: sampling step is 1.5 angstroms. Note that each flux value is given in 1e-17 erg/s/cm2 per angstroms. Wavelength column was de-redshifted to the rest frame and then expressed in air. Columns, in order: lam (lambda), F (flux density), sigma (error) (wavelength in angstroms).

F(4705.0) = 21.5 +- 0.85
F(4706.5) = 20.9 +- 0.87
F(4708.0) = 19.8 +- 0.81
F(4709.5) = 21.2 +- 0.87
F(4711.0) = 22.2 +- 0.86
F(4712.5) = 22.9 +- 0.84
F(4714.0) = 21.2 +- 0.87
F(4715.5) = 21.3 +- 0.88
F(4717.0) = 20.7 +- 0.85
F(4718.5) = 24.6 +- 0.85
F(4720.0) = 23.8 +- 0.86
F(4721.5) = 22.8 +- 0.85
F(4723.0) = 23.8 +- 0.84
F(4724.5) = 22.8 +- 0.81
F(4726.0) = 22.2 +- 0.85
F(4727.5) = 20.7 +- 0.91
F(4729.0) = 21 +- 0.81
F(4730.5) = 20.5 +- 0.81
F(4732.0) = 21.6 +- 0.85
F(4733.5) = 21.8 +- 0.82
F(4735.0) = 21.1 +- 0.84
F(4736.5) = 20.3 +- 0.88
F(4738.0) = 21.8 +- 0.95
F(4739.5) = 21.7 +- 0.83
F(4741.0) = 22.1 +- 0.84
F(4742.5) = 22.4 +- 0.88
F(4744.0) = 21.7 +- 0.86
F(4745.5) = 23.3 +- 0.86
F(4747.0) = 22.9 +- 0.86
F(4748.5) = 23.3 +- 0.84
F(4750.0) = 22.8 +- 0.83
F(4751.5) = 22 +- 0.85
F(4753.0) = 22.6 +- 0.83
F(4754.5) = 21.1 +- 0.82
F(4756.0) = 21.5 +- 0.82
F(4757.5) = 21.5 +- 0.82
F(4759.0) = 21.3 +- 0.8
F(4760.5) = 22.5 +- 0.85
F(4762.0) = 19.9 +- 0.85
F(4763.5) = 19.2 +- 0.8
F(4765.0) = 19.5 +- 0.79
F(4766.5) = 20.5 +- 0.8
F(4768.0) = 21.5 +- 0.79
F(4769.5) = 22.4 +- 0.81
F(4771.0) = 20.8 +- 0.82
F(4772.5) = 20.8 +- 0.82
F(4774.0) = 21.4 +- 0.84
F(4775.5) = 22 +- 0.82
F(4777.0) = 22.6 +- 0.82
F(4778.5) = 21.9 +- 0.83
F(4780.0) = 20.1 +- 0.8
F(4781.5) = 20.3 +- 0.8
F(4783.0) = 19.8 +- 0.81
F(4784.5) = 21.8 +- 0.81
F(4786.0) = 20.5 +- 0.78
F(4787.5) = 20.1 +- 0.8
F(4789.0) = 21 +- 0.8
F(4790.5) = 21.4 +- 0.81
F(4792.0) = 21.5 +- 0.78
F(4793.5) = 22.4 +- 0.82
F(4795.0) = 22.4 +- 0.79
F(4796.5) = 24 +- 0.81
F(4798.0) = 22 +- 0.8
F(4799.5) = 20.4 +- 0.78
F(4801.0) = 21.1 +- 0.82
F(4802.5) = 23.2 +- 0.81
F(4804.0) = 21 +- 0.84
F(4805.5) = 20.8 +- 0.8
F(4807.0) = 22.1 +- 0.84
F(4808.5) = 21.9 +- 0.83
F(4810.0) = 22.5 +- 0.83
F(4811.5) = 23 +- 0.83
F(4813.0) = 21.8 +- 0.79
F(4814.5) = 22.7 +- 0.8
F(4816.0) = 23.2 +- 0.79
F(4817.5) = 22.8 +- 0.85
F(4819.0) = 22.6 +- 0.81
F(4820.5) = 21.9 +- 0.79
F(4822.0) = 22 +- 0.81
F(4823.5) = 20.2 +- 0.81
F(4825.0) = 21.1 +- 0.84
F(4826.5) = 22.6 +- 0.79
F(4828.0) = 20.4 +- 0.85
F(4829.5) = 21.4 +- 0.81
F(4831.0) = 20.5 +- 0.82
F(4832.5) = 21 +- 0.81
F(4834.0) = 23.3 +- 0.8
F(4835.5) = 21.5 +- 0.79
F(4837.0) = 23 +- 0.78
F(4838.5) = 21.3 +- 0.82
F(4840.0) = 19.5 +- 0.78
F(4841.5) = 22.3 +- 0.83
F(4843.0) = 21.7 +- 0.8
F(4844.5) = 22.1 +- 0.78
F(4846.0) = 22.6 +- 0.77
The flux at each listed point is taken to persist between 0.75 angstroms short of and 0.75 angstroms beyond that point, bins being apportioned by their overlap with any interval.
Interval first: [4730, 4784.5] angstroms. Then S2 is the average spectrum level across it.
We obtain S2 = 21.5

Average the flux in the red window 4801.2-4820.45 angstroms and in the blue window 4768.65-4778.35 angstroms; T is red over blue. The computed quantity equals 1.0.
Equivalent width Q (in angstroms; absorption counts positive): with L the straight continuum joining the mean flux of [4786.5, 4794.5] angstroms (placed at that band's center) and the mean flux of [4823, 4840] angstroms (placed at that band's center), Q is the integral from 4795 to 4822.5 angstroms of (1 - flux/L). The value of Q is -1.1 angstroms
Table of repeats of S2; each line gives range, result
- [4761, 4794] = 21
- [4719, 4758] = 22.1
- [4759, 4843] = 21.5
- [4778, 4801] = 21.3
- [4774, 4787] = 21.1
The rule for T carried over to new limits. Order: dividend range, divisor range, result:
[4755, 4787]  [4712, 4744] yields 0.96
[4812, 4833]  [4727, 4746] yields 1.01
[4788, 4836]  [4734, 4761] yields 0.99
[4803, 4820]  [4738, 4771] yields 1.03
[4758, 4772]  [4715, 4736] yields 0.95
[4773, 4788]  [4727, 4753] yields 0.96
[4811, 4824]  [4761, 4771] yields 1.08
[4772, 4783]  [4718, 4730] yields 0.94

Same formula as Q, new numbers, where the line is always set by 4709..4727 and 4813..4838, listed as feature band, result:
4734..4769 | 1.1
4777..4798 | 0.7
